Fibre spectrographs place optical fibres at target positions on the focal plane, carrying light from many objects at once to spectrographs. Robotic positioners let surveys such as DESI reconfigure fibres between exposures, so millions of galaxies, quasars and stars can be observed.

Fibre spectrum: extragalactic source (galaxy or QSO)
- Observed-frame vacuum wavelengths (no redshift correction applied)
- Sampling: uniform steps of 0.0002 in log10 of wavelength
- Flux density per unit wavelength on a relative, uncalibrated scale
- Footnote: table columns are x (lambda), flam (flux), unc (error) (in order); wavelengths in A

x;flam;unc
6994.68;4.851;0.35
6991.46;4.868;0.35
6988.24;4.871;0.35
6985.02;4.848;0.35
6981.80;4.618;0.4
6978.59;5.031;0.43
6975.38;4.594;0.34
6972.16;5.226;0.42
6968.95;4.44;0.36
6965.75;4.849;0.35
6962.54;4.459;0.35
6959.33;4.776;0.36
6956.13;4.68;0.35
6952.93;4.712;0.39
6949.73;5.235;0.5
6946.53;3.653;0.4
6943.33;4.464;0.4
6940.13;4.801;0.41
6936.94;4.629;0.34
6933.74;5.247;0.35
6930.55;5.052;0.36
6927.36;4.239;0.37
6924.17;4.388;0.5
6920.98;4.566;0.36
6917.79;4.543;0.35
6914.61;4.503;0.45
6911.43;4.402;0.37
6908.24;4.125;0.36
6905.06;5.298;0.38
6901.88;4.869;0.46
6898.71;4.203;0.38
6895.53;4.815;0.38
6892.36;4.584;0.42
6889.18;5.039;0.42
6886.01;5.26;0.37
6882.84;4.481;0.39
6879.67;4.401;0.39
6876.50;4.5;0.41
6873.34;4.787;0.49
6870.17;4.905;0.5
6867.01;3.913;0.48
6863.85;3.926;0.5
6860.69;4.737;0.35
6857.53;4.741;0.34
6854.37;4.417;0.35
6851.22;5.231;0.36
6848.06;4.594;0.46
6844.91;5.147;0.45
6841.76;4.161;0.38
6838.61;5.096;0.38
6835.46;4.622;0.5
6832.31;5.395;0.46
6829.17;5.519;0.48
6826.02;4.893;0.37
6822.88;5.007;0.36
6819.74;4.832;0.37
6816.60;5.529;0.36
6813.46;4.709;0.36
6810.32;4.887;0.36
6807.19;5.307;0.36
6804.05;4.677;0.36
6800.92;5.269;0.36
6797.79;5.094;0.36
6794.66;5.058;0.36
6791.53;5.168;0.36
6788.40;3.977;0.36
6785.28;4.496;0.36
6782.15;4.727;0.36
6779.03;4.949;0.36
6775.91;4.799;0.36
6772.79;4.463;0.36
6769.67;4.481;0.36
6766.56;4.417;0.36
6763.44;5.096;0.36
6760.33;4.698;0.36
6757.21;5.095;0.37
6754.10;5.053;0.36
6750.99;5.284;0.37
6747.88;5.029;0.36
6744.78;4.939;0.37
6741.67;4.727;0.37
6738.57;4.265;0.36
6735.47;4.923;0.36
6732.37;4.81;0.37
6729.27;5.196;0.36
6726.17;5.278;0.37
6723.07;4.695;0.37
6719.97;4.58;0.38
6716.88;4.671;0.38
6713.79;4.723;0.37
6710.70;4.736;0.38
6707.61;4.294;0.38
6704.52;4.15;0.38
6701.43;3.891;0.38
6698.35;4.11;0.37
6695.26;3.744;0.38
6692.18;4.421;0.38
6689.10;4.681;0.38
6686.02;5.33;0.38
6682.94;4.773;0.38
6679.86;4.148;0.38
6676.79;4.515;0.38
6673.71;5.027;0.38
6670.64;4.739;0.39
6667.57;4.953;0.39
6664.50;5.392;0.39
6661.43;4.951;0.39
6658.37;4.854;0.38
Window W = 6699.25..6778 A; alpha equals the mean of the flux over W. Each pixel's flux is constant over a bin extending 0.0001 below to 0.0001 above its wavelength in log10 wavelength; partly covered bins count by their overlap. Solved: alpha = 4.73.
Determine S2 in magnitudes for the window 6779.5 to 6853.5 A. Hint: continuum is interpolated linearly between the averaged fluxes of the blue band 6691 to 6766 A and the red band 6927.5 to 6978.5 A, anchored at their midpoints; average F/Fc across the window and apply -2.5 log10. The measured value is -0.05 mag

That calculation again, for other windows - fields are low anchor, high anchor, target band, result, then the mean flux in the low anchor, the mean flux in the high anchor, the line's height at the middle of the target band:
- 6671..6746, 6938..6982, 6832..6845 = -0.04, 4.61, 4.68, 4.65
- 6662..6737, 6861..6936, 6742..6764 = -0.08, 4.66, 4.61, 4.65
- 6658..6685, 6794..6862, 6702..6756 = 0.02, 4.83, 4.95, 4.87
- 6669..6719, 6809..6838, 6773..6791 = 0.06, 4.5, 5.05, 4.87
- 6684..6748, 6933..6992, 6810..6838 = -0.09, 4.62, 4.73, 4.67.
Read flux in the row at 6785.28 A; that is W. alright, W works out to 4.496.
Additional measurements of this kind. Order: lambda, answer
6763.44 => 5.096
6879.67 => 4.401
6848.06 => 4.594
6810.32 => 4.887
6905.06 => 5.298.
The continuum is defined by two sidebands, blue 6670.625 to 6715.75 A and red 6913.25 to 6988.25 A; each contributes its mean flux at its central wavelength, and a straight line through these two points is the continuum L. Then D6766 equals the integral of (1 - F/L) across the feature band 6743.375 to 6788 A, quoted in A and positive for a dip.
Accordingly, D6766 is -2.61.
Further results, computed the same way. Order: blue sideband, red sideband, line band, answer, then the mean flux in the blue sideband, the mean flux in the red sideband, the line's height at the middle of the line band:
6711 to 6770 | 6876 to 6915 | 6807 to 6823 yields -0.9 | 4.85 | 4.66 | 4.76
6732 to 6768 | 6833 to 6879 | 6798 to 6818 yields -1.4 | 4.86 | 4.64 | 4.74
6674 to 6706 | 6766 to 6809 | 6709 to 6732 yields -1.6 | 4.4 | 4.79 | 4.52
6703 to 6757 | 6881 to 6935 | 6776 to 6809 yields -0.8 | 4.79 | 4.68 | 4.75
